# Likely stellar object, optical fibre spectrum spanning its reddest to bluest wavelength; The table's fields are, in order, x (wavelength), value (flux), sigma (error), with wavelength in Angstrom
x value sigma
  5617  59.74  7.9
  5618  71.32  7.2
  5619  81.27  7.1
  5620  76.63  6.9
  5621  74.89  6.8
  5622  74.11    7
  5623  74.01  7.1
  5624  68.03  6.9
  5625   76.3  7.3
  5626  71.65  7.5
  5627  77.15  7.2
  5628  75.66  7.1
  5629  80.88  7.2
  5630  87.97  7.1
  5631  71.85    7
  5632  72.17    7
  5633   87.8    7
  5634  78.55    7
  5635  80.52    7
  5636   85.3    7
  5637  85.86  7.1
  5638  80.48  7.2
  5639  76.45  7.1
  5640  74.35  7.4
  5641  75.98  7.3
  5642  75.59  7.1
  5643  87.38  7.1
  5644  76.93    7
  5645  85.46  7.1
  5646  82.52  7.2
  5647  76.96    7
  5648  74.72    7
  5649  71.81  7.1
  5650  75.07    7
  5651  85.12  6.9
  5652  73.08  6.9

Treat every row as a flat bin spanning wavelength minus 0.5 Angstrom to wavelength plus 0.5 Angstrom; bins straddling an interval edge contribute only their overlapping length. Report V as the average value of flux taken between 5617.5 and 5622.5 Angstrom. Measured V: 75.6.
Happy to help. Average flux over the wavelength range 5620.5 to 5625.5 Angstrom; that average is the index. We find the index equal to 73.5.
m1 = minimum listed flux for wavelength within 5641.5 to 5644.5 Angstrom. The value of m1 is 75.59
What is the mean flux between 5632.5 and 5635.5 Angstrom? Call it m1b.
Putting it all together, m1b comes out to 82.3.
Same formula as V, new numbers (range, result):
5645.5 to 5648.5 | 78.1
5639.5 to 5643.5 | 78.3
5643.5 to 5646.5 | 81.6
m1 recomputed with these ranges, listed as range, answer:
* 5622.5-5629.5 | 68.03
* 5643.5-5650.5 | 71.81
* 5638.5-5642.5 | 74.35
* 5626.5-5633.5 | 71.85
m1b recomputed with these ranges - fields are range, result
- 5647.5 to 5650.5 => 73.9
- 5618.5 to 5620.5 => 78.9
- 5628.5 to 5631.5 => 80.2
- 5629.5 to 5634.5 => 79.7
